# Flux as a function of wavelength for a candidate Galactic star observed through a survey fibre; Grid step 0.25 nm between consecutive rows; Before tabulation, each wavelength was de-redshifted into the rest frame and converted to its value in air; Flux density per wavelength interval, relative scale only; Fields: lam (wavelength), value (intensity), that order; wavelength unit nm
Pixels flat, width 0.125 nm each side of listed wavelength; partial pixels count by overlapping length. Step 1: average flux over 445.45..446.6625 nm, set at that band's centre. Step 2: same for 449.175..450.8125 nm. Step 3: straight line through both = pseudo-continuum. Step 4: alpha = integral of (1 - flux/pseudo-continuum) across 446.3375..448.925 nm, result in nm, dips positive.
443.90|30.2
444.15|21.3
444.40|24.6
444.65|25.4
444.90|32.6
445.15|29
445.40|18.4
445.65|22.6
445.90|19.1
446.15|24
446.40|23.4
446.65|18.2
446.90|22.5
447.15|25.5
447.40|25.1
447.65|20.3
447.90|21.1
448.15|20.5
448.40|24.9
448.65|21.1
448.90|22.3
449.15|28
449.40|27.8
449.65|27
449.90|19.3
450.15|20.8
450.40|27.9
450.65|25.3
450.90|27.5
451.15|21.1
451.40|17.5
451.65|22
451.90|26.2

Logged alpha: 0.08 nm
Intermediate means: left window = 21.6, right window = 25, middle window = 22.2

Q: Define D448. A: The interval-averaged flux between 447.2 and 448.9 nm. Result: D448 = 22.3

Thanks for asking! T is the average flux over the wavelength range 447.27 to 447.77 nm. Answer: 22.8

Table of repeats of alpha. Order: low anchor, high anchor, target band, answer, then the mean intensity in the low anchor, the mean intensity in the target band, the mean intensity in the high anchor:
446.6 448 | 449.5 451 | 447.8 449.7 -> -0.041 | 22.3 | 24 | 24.6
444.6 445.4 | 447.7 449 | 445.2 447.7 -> 0.289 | 27.7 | 22.2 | 21.9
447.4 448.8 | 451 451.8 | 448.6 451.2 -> -0.413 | 21.9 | 24.6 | 20.6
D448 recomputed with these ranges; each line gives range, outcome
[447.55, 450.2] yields 23.1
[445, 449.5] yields 23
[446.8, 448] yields 22.9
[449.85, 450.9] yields 24.1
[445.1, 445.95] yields 22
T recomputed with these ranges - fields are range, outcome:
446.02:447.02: 22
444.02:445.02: 26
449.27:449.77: 27.4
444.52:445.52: 26.4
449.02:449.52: 27.8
